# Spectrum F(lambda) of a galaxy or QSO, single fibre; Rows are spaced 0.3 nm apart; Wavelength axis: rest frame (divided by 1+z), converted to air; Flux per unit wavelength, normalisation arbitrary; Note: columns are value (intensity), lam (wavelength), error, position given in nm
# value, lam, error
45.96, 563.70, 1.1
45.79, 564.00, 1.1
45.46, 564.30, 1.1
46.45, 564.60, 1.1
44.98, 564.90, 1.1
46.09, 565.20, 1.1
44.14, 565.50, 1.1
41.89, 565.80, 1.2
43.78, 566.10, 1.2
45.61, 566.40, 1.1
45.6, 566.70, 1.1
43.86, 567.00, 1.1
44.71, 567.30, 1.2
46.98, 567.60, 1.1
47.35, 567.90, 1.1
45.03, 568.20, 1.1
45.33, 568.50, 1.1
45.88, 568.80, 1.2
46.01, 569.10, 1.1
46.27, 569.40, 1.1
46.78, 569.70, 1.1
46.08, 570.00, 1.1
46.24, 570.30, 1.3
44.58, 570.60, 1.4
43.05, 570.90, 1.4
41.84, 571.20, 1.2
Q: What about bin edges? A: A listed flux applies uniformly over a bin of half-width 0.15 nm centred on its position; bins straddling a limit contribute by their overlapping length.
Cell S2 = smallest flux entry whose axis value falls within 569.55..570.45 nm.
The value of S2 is 46.08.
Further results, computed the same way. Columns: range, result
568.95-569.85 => 46.01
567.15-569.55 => 44.71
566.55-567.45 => 43.86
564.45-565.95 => 41.89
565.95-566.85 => 43.78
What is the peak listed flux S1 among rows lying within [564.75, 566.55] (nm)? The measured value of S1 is 46.09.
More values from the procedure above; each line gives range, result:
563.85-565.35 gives 46.45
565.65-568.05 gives 47.35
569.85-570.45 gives 46.24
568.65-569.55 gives 46.27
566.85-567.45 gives 44.71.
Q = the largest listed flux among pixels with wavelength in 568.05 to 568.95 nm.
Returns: 45.88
